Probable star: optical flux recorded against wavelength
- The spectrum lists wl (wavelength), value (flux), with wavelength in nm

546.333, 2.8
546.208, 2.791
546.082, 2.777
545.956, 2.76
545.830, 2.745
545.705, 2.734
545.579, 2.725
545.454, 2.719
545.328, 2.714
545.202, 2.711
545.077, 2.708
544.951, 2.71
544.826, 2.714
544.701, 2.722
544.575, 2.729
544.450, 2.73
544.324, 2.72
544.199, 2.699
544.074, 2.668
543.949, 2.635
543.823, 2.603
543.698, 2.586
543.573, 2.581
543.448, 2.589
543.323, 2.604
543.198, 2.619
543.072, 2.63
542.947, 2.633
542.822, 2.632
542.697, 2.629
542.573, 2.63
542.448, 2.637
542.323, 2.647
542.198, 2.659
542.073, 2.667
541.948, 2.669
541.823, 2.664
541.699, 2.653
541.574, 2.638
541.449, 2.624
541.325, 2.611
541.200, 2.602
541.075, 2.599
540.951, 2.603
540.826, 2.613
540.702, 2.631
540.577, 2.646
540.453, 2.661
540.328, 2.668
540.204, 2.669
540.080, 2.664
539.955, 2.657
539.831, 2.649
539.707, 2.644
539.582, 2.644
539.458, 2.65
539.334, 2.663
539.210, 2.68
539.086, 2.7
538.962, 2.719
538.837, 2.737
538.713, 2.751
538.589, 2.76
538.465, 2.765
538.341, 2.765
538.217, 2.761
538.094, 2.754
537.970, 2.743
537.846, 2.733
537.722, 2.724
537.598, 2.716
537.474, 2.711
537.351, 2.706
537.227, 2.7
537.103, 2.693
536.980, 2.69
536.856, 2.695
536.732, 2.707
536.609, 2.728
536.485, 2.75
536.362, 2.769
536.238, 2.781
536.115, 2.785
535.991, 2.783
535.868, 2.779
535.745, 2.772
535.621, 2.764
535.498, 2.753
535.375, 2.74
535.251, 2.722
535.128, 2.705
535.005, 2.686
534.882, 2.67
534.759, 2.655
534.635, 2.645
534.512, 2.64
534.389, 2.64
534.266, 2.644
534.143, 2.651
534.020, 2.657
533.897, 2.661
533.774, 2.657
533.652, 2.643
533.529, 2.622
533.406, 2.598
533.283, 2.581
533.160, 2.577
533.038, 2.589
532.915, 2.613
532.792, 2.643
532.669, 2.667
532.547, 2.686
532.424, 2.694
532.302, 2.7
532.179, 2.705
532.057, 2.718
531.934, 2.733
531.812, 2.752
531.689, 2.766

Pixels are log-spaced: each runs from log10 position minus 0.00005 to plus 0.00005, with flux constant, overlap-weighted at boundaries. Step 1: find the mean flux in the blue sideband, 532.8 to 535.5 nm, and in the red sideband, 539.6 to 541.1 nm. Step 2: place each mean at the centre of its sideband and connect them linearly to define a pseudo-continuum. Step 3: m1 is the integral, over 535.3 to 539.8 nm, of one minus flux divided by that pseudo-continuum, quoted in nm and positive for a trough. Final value -0.14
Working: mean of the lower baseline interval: 2.65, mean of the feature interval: 2.73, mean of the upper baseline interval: 2.64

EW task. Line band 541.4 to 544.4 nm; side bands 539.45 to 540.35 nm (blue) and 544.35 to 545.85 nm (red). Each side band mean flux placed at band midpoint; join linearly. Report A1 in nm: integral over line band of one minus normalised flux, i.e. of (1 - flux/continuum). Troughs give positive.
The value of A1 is 0.061 nm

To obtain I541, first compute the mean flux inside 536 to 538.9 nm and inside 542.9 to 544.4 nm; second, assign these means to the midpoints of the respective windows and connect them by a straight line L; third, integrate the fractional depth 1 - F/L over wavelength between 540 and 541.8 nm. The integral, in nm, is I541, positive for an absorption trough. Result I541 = 0.03 nm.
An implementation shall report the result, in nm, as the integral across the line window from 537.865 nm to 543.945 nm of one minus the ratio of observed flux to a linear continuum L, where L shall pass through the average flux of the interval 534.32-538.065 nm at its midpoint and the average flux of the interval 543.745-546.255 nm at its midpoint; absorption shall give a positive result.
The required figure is 0.13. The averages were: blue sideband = 2.72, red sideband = 2.71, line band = 2.66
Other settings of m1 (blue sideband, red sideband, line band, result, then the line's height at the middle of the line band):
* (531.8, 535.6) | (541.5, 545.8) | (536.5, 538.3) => -0.04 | 2.67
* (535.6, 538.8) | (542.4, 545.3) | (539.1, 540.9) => 0.04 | 2.71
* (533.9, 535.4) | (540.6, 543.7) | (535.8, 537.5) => -0.05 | 2.66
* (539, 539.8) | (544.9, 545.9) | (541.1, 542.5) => 0.02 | 2.69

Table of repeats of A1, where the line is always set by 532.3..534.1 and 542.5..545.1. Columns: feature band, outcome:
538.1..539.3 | -0.041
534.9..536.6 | -0.069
